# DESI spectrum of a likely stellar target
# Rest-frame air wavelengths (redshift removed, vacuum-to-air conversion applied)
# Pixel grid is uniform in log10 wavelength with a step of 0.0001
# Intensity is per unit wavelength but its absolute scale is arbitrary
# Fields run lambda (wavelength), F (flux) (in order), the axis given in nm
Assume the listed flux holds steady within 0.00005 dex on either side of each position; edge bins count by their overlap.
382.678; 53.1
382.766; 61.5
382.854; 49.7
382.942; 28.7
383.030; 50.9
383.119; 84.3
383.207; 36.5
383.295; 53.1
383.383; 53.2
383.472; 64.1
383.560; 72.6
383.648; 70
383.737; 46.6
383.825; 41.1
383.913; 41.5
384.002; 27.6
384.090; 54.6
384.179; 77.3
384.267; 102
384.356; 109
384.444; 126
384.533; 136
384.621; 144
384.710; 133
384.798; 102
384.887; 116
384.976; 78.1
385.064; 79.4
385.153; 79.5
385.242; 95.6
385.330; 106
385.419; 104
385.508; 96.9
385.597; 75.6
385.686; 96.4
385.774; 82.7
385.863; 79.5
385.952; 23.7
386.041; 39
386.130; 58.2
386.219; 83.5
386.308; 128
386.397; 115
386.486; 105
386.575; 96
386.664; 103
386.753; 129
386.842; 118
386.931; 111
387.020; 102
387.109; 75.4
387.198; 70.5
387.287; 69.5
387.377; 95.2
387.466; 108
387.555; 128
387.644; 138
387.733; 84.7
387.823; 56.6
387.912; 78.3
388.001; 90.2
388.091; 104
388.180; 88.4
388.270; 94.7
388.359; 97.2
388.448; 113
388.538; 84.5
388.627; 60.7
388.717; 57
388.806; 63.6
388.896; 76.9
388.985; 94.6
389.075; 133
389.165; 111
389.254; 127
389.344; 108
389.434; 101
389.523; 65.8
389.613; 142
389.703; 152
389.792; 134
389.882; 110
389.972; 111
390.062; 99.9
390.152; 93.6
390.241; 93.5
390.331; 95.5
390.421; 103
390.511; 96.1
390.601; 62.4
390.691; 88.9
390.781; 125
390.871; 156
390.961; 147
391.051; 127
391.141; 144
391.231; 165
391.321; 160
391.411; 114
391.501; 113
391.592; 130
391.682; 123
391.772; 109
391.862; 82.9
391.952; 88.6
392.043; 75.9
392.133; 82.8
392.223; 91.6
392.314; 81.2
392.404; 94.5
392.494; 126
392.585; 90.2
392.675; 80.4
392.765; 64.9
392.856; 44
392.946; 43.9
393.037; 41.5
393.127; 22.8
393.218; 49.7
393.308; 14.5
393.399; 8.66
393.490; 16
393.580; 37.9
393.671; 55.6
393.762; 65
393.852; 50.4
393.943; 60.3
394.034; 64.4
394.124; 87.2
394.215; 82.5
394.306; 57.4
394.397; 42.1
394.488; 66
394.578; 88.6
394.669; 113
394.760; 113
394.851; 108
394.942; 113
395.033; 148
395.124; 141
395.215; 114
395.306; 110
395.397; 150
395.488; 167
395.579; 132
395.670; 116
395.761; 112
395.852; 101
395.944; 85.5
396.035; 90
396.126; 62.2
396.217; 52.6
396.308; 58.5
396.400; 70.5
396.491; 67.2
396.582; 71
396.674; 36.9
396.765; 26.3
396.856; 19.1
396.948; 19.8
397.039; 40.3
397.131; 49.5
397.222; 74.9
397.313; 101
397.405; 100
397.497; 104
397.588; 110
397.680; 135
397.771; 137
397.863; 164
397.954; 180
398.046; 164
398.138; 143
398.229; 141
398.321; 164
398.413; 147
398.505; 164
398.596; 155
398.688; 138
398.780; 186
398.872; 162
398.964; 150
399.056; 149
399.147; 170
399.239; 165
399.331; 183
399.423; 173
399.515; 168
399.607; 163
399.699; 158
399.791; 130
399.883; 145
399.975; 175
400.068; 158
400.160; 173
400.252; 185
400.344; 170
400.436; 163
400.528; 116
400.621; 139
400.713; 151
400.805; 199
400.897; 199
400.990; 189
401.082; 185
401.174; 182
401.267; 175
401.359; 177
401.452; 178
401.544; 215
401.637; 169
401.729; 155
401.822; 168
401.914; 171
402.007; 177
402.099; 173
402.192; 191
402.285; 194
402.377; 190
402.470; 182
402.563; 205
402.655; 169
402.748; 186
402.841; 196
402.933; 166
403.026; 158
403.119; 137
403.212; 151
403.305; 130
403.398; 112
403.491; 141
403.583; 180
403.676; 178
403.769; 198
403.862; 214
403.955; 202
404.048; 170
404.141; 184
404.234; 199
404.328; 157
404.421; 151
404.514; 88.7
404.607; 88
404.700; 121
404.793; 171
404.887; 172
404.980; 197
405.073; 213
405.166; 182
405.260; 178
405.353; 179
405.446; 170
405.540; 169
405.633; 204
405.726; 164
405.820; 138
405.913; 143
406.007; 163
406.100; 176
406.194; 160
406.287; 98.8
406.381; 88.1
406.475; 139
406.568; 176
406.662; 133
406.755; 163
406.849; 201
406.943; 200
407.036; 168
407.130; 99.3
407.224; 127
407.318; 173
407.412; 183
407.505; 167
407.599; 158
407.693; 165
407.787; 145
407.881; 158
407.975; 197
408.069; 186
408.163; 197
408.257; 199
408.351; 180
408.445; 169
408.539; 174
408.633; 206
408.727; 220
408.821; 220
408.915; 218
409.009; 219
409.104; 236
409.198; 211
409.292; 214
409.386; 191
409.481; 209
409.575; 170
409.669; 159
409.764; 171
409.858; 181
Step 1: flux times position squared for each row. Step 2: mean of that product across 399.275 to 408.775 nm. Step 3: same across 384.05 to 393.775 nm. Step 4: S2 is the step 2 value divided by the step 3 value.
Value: 1.9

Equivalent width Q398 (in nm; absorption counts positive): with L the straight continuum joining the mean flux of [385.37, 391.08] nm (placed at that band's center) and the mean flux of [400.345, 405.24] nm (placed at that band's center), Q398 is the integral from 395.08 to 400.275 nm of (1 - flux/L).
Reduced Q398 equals 0.83 nm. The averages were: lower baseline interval 97.7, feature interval 123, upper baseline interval 170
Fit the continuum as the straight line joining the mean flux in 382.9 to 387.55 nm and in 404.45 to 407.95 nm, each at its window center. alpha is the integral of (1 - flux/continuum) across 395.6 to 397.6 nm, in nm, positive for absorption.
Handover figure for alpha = 0.85 nm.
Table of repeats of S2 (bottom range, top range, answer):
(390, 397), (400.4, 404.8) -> 2.03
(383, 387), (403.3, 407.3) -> 2.08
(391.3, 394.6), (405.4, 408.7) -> 2.44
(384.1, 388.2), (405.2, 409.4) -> 2.02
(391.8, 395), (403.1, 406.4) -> 2.46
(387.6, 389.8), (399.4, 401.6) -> 1.84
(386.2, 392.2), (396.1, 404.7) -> 1.49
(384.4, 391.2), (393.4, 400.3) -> 1.17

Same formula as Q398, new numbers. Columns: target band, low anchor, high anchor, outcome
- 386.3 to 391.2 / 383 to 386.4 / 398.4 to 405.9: -0.10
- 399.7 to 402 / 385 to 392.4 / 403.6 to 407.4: -0.38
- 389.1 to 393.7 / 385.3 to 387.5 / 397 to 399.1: 0.56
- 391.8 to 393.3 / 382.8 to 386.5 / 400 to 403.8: 0.61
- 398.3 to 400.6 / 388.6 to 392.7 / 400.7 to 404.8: -0.11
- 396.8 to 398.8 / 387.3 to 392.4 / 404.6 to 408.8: 0.24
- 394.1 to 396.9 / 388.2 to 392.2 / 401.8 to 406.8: 0.82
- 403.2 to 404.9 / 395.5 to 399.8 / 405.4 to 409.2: -0.05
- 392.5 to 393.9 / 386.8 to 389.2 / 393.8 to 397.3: 0.62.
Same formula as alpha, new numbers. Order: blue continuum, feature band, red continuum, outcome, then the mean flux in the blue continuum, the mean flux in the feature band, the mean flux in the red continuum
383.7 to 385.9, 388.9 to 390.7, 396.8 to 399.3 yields -0.04 nm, 89.4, 106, 127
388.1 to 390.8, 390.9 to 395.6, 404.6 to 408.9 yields 0.97 nm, 99.3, 90.4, 168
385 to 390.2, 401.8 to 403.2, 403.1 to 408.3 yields -0.25 nm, 95.2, 177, 163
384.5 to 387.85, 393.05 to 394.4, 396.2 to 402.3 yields 0.83 nm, 95.9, 47.7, 142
